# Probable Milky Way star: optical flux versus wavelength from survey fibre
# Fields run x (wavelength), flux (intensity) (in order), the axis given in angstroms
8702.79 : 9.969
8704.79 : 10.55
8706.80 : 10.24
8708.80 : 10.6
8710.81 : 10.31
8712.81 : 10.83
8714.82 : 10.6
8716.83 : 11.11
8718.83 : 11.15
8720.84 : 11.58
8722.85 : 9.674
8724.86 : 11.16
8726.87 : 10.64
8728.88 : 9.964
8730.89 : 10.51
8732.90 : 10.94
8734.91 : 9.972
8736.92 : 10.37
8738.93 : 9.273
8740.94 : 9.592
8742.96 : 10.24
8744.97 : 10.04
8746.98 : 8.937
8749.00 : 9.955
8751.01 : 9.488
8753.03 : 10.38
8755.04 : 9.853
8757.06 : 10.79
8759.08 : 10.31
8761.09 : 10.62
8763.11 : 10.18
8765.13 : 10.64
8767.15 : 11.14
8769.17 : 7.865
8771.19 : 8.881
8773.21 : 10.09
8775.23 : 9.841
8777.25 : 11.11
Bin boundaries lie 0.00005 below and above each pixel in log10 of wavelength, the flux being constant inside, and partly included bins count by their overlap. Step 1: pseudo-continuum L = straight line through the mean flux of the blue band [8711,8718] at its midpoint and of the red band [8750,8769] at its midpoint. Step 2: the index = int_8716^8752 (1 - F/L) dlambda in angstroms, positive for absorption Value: 1.1 angstroms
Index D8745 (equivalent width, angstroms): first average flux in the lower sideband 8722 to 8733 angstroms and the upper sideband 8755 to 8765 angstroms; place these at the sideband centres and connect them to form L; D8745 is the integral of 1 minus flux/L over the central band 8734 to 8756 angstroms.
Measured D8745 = 1.3 angstroms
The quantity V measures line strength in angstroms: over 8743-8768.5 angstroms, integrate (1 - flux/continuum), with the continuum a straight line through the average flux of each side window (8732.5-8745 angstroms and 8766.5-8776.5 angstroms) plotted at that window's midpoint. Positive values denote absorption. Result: -1.0 angstroms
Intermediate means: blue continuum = 10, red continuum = 9.55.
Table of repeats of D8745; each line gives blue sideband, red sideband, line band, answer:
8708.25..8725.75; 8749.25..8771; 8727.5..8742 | 0.5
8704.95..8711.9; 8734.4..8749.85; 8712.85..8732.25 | -1.1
